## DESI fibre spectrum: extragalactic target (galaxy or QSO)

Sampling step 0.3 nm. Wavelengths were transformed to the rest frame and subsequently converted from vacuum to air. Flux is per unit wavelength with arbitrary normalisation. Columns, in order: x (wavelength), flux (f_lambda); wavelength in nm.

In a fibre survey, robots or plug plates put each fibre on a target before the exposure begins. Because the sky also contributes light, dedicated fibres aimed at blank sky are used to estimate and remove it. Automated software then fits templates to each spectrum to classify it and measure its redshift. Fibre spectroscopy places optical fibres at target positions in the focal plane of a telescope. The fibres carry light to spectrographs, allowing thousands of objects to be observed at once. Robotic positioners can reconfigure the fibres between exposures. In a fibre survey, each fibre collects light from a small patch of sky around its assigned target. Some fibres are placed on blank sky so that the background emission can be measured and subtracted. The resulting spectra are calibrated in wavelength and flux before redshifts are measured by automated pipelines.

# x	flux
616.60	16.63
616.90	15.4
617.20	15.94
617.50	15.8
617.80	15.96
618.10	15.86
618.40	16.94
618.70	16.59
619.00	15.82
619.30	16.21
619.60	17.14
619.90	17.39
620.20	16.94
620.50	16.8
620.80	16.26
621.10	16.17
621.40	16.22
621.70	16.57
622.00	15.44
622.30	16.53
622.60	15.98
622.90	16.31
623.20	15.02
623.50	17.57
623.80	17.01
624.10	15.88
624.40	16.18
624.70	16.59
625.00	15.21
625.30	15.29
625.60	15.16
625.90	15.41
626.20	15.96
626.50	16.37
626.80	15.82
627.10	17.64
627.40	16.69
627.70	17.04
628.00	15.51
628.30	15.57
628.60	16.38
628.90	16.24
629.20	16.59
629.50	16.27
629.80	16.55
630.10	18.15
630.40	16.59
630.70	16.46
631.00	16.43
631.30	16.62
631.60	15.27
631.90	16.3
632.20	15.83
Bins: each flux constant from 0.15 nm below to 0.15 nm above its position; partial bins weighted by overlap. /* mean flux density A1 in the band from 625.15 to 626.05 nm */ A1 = 15.3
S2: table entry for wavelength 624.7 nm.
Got 16.59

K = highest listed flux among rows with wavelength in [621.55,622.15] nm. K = 16.57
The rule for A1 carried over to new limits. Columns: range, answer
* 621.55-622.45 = 16.2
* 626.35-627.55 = 16.6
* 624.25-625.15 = 16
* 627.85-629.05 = 15.9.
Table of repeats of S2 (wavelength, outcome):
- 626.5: 16.37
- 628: 15.51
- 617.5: 15.8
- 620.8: 16.26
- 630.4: 16.59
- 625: 15.21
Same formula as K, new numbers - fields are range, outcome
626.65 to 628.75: 17.64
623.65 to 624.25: 17.01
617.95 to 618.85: 16.94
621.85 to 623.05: 16.53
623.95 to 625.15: 16.59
